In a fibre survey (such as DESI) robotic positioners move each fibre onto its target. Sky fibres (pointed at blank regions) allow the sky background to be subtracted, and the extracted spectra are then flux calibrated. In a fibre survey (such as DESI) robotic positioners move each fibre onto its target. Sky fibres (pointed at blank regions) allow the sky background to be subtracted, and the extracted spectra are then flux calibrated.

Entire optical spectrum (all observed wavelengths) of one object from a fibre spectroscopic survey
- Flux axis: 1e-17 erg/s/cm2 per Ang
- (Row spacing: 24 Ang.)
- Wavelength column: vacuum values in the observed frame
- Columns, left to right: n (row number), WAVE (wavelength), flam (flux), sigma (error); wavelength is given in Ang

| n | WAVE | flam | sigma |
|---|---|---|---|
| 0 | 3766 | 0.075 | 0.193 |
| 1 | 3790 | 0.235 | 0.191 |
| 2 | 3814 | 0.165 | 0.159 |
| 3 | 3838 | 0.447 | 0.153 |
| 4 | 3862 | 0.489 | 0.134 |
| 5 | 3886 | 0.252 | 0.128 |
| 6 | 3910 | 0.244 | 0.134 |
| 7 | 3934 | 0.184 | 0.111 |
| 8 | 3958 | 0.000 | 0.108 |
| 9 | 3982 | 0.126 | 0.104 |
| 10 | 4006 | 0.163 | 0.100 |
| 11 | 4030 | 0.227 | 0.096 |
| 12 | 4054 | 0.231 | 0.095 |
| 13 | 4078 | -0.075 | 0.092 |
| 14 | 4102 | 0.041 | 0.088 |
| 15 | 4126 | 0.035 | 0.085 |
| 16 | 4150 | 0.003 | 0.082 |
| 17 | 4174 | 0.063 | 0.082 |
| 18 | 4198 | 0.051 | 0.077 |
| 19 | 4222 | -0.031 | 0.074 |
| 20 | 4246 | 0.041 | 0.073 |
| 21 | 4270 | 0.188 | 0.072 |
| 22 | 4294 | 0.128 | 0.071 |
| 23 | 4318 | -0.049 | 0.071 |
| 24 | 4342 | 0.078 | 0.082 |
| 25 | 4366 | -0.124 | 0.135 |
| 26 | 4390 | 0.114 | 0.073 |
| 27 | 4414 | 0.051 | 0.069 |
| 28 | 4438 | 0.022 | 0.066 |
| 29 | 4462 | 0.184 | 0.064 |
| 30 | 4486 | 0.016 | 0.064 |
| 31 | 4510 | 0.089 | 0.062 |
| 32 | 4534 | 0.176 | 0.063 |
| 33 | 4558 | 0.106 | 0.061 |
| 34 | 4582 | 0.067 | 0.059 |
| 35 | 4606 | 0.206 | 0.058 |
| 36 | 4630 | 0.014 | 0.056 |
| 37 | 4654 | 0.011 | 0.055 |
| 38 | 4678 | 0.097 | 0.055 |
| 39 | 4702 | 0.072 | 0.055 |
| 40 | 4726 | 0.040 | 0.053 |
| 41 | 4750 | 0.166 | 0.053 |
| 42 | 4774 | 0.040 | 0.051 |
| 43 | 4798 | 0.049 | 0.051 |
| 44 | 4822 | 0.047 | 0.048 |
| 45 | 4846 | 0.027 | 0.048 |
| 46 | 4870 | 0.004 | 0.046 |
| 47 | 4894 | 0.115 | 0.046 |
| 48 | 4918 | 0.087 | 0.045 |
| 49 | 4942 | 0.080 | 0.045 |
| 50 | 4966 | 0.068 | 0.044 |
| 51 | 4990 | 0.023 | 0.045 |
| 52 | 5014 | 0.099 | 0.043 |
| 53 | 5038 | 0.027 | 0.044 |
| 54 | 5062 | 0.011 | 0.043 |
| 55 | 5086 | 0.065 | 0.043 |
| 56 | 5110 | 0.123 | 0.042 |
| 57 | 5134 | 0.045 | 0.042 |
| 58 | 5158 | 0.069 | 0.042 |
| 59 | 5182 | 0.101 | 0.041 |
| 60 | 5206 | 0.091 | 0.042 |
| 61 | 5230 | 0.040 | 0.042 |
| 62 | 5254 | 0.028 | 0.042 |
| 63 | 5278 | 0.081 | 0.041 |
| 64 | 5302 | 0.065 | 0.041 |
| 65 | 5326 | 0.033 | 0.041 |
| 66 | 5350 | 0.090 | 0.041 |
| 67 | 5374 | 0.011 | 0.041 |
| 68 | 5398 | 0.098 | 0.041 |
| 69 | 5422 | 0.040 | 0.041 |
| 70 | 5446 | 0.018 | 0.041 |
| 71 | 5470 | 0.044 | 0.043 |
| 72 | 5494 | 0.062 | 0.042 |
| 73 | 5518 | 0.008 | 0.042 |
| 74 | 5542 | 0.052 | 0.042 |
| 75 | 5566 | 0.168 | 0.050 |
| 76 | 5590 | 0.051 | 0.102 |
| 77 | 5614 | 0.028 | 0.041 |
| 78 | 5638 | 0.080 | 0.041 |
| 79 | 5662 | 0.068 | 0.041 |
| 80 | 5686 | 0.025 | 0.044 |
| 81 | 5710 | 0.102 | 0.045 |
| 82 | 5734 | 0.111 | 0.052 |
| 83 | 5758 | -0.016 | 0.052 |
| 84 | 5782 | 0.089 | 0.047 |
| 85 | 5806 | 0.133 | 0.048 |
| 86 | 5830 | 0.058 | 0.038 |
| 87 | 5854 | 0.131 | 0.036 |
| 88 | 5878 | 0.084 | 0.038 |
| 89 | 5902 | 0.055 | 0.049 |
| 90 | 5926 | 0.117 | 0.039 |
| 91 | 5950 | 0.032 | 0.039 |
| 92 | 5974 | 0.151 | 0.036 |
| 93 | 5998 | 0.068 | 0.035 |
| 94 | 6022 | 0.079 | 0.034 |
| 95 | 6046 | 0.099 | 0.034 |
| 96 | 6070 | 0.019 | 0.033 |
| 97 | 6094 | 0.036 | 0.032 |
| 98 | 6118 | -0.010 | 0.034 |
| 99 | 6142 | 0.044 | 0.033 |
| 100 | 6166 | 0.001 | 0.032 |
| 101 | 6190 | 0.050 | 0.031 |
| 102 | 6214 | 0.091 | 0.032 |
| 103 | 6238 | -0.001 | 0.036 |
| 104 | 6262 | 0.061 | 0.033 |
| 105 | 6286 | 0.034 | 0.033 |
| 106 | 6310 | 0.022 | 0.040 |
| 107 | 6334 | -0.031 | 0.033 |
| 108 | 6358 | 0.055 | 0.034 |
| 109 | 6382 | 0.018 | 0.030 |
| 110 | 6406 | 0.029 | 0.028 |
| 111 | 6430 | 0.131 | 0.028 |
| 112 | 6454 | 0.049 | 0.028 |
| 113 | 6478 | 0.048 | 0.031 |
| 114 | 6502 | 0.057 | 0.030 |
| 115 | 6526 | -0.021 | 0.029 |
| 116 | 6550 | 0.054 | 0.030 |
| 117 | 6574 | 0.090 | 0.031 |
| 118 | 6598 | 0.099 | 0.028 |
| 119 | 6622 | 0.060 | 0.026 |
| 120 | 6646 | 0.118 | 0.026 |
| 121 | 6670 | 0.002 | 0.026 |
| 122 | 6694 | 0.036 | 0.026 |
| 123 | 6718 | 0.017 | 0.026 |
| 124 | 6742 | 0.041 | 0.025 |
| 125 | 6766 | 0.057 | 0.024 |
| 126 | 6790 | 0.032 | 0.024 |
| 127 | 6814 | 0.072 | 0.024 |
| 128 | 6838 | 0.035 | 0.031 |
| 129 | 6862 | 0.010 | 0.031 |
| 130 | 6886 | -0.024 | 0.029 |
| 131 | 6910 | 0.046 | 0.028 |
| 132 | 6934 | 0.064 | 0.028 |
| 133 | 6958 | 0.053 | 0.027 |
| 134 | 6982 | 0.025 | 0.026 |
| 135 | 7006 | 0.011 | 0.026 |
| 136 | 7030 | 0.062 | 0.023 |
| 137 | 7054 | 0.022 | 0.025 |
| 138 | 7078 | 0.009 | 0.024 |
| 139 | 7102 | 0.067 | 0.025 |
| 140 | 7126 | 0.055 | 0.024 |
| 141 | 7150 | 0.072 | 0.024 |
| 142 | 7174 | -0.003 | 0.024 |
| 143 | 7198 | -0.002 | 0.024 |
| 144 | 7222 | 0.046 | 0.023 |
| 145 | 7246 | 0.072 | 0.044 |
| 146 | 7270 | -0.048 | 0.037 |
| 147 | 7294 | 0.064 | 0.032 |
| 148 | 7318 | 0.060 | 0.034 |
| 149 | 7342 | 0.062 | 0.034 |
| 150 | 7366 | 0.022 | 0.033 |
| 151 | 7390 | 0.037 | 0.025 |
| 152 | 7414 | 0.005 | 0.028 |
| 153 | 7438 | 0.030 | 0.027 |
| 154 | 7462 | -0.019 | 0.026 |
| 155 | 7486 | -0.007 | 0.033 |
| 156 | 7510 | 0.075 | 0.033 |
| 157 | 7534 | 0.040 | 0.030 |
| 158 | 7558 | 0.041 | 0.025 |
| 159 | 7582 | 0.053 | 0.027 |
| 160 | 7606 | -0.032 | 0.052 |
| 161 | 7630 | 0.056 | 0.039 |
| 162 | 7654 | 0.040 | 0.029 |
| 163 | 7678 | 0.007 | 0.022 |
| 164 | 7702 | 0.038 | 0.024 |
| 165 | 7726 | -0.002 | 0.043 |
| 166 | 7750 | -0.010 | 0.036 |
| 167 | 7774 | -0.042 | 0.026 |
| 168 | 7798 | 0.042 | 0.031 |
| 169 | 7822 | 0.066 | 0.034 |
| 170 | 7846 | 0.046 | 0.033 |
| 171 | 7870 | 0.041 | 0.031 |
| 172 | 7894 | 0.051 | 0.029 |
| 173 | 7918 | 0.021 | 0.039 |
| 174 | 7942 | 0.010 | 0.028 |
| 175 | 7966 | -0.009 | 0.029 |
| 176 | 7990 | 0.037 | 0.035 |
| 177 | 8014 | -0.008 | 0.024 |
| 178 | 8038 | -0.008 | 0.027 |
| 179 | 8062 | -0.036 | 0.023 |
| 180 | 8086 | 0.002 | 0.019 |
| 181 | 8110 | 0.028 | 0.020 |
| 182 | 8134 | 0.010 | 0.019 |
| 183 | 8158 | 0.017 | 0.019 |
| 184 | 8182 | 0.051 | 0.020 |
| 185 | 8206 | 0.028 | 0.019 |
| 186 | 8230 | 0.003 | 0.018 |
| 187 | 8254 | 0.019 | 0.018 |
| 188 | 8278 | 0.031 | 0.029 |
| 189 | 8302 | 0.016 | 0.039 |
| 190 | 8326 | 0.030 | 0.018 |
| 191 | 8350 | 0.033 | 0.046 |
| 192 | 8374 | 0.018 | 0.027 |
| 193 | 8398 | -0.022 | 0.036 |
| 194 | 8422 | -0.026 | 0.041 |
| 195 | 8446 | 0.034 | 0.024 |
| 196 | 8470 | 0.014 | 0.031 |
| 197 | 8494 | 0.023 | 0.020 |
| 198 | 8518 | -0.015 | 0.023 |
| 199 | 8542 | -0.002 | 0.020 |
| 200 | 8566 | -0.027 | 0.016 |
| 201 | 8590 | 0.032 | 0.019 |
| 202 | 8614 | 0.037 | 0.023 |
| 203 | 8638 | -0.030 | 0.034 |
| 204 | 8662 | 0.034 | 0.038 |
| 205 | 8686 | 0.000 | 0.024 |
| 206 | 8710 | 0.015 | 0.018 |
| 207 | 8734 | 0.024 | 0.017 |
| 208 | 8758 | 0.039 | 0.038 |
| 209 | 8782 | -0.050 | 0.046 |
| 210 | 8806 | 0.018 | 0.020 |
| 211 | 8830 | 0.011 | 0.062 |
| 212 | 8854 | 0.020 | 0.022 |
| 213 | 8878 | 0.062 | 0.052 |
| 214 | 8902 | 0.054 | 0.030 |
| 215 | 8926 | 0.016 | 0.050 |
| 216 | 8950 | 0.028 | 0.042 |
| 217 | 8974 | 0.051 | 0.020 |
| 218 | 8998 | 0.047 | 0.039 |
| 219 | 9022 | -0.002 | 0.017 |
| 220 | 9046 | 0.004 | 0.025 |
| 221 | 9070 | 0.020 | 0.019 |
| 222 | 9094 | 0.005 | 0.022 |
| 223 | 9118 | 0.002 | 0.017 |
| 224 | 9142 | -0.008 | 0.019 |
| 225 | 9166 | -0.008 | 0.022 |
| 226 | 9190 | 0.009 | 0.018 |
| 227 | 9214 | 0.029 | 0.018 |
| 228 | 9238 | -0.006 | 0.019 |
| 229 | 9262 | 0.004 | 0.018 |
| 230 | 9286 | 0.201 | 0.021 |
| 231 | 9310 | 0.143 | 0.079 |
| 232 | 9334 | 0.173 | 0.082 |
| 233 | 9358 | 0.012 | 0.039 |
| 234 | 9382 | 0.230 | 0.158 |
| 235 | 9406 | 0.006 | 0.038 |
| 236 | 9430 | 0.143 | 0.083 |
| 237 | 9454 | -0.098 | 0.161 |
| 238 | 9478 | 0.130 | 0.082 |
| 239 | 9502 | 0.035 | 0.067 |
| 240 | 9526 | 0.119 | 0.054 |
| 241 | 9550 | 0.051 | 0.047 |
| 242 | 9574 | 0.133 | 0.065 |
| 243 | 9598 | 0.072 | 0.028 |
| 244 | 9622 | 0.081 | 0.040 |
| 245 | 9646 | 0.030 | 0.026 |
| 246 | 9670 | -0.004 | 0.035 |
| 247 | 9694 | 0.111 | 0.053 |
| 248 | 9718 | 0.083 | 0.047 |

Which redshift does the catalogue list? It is 1.492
